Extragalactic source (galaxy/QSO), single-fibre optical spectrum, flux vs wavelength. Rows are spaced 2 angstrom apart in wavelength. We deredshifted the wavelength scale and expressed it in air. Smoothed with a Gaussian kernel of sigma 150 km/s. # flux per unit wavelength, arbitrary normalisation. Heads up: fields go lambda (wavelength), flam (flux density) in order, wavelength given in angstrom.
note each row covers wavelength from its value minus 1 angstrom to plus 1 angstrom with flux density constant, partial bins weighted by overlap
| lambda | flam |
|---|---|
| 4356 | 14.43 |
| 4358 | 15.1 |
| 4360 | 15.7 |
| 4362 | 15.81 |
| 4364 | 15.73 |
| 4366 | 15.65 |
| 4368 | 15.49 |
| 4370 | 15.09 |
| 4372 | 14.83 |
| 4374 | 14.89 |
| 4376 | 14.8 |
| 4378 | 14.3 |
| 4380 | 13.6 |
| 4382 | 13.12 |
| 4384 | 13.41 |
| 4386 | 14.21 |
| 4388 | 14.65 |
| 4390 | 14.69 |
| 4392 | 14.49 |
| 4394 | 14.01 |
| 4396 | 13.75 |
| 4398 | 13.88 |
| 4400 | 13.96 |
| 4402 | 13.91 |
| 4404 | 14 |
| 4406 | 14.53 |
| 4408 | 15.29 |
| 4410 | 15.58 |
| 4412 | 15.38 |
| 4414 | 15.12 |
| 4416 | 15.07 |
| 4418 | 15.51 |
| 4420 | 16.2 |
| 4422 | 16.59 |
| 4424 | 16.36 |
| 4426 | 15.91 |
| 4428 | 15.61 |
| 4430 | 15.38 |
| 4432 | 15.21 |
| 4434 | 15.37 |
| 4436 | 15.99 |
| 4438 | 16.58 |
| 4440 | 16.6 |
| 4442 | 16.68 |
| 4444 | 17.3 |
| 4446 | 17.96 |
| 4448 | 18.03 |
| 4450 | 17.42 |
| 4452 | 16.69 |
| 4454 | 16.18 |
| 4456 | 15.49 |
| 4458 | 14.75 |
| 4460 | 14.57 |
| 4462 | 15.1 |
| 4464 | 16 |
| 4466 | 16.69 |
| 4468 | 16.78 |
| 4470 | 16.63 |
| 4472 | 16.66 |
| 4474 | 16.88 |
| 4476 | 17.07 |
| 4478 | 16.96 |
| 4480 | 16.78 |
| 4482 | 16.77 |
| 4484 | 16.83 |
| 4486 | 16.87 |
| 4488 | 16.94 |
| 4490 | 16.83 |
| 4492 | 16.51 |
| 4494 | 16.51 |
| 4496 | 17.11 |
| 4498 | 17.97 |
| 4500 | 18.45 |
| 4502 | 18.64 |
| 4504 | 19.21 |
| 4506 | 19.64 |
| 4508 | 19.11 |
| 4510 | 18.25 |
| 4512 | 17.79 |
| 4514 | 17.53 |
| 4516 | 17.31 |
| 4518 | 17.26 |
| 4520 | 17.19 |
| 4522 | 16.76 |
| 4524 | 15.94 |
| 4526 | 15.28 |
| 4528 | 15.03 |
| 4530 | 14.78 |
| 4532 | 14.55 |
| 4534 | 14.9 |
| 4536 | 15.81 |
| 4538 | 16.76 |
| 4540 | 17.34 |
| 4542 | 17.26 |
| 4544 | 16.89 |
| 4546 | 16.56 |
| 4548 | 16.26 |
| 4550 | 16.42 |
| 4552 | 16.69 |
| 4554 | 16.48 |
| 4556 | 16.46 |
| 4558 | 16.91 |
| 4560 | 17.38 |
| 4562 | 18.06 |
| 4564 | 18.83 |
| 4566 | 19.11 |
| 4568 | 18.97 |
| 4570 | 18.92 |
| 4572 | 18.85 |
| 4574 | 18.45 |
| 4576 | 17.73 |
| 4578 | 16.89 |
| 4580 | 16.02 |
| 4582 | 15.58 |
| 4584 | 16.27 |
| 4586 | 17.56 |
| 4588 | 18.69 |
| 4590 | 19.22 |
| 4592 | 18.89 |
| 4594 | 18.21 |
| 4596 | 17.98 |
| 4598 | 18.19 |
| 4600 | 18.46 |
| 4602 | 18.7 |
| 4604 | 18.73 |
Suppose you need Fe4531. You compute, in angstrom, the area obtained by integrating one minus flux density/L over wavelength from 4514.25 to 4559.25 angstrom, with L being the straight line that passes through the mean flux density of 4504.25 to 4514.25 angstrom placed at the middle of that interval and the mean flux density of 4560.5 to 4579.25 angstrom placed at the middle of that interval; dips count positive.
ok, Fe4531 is 5.2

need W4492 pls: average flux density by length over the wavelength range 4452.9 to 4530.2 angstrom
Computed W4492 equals 16.9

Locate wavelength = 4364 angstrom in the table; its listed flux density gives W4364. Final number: 15.73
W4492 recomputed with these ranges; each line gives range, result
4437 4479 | 16.5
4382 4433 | 14.9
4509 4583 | 17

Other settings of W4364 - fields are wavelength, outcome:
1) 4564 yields 18.83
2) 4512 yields 17.79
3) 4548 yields 16.26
